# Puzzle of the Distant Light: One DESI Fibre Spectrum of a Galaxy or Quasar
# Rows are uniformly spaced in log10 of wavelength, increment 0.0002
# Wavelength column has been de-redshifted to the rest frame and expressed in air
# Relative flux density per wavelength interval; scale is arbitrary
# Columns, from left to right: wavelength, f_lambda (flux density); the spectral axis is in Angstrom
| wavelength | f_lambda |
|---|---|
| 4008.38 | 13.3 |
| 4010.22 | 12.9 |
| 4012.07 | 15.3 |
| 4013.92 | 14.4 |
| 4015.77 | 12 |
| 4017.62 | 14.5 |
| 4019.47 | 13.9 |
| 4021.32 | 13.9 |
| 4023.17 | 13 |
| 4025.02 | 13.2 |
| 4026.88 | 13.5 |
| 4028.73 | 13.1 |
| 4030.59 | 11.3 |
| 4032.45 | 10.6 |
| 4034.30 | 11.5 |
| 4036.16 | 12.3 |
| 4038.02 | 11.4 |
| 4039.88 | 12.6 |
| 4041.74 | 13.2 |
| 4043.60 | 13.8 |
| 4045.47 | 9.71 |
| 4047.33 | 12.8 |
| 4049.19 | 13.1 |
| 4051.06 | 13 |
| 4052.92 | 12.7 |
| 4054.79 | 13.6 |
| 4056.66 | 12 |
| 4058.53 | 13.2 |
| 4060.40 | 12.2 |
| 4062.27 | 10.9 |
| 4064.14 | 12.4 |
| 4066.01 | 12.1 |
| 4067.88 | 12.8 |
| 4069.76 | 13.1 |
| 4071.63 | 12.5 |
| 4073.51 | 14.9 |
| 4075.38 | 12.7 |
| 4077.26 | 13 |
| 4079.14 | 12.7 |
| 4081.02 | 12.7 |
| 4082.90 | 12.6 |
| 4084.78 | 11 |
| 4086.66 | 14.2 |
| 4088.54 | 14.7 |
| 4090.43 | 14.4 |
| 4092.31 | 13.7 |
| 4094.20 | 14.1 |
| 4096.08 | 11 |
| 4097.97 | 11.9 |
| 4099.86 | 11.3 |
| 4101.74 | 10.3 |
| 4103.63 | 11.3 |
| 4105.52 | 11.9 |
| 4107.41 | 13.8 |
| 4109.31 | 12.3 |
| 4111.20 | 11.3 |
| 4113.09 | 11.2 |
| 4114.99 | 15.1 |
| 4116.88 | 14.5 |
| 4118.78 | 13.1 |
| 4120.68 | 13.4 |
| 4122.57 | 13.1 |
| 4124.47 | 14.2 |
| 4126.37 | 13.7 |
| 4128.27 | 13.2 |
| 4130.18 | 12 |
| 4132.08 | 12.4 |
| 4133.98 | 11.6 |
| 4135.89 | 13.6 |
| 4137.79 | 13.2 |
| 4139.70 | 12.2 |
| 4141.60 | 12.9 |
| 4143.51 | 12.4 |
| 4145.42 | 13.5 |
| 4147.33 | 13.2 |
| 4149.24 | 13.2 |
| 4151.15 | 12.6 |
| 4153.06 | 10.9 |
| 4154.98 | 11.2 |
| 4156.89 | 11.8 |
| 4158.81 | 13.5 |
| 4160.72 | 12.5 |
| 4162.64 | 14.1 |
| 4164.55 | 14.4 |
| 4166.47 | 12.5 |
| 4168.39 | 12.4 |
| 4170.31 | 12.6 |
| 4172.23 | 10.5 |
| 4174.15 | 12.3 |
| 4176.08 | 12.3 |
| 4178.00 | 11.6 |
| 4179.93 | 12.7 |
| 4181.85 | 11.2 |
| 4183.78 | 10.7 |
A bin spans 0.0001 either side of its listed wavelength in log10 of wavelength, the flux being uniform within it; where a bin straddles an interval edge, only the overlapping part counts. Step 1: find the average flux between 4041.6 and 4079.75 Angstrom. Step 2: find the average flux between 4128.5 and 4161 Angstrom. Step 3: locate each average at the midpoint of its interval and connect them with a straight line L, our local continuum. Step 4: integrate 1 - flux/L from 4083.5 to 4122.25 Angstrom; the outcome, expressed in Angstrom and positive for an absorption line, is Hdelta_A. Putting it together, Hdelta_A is -0.4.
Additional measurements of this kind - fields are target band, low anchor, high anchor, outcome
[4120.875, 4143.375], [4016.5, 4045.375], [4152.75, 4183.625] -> -1.0 Angstrom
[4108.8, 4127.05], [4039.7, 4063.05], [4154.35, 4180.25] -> -1.0 Angstrom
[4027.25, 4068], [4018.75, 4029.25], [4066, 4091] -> 3.1 Angstrom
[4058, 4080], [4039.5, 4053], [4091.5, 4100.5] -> -0.3 Angstrom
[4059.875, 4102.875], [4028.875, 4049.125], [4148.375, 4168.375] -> -1.5 Angstrom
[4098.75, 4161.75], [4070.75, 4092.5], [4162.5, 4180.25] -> 1.0 Angstrom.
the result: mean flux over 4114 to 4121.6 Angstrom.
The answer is 14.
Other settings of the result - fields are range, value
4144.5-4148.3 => 13.3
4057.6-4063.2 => 12.1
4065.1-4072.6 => 12.6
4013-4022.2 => 13.7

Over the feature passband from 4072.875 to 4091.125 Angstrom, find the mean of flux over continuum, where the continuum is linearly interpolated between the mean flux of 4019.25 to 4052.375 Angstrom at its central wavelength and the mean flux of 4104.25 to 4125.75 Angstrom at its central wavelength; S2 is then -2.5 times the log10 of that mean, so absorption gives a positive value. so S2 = -0.034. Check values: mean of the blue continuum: 12.5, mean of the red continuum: 13.1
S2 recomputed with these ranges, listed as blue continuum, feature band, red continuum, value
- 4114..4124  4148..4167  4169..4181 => -0.010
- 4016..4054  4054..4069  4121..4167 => 0.026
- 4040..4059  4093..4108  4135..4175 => 0.064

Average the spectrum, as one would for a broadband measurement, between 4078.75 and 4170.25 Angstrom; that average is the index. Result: 12.8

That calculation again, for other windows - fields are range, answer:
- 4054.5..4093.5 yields 12.9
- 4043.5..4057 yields 12.5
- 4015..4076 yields 12.7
